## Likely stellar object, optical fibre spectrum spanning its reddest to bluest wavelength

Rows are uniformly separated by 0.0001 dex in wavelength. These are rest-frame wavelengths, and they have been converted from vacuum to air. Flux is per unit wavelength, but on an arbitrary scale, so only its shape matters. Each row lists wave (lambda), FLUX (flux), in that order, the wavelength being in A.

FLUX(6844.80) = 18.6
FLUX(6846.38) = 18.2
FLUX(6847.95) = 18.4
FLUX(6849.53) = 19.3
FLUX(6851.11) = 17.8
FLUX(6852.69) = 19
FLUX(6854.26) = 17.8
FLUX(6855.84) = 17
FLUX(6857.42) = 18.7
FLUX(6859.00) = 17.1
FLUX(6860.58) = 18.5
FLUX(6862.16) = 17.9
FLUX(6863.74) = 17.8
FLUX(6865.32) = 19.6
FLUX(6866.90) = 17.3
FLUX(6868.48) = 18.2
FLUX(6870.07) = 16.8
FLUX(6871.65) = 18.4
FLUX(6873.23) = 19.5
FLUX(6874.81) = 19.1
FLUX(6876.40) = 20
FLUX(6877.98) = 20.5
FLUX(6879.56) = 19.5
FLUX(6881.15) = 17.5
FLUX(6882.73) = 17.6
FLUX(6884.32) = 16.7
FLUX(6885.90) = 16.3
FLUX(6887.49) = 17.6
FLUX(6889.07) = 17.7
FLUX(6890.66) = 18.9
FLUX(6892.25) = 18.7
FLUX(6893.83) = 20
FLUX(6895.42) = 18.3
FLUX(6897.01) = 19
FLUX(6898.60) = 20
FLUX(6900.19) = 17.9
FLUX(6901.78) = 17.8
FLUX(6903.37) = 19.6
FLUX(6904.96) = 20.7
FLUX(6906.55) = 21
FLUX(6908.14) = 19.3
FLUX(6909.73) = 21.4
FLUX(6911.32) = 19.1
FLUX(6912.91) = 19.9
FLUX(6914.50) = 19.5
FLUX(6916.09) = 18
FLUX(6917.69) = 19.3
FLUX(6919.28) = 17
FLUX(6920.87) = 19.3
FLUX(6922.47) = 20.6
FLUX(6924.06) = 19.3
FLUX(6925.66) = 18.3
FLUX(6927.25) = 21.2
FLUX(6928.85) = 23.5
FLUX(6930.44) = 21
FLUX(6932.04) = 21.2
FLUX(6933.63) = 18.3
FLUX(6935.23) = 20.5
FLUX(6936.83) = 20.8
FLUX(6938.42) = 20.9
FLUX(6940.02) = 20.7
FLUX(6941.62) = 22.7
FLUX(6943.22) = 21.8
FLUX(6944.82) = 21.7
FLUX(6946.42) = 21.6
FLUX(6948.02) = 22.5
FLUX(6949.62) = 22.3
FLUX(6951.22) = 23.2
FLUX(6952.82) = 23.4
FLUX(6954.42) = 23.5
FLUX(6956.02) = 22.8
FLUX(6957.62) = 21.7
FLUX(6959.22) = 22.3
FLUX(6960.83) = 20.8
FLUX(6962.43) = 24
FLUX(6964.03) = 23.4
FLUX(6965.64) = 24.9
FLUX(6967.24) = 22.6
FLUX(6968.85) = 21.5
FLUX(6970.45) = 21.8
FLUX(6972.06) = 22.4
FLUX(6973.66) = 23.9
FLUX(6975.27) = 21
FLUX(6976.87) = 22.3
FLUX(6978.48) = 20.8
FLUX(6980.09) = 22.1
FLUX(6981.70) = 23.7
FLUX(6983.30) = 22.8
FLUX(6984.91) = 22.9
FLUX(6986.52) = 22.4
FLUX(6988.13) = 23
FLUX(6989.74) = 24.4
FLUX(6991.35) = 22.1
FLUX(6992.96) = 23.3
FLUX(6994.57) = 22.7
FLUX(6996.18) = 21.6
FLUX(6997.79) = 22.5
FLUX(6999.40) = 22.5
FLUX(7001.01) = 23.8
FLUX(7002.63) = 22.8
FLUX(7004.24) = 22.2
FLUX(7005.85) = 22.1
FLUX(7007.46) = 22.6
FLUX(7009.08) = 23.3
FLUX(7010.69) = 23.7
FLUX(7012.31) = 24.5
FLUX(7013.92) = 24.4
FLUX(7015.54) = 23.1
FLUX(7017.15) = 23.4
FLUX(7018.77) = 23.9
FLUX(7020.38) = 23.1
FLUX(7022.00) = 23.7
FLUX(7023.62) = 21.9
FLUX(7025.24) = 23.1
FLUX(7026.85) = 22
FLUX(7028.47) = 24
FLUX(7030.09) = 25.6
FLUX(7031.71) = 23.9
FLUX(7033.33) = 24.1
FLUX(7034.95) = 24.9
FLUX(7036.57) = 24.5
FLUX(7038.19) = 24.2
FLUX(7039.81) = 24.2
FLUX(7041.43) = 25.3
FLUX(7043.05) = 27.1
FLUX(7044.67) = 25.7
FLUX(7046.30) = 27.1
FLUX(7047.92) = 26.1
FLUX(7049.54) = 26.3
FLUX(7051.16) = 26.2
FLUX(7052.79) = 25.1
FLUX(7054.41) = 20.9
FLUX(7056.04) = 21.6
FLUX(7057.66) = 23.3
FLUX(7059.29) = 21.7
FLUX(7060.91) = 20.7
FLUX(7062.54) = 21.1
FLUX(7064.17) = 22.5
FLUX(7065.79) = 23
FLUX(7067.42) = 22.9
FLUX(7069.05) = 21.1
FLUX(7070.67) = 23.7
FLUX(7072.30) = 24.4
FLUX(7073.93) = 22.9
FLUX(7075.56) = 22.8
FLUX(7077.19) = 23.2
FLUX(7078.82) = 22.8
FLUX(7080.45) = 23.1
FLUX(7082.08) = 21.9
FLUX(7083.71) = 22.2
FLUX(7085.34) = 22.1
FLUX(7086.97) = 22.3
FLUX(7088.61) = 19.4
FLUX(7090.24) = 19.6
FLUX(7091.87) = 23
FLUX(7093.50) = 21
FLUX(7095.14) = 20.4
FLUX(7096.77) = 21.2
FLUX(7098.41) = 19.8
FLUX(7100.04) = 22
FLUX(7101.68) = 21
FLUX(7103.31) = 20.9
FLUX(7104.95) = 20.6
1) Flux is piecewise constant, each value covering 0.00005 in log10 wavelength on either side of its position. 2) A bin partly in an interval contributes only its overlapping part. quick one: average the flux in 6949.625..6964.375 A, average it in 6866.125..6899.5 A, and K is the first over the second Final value 1.2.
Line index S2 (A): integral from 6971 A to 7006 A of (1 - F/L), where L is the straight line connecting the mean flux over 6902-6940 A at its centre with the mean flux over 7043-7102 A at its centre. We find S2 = -2.4 A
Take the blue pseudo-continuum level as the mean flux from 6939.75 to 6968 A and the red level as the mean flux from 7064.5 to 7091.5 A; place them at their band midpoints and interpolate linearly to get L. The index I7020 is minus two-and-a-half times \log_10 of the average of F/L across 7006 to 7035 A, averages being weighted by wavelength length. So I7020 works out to -0.051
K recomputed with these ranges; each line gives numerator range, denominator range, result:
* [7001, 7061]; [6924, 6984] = 1.09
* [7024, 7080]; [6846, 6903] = 1.29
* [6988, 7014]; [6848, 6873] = 1.27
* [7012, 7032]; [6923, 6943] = 1.14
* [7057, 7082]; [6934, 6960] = 1.03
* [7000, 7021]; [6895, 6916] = 1.20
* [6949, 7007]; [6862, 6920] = 1.21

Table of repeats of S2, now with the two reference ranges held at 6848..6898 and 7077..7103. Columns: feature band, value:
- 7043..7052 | -2.36 A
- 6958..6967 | -1.53 A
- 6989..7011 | -2.85 A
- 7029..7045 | -3.22 A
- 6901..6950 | -3.15 A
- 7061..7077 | -1.08 A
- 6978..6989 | -1.46 A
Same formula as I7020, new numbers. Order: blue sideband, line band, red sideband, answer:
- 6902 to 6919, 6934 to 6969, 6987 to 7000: -0.05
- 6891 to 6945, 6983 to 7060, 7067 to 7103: -0.12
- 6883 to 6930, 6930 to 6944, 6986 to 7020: -0.02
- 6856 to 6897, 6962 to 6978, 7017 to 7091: -0.09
